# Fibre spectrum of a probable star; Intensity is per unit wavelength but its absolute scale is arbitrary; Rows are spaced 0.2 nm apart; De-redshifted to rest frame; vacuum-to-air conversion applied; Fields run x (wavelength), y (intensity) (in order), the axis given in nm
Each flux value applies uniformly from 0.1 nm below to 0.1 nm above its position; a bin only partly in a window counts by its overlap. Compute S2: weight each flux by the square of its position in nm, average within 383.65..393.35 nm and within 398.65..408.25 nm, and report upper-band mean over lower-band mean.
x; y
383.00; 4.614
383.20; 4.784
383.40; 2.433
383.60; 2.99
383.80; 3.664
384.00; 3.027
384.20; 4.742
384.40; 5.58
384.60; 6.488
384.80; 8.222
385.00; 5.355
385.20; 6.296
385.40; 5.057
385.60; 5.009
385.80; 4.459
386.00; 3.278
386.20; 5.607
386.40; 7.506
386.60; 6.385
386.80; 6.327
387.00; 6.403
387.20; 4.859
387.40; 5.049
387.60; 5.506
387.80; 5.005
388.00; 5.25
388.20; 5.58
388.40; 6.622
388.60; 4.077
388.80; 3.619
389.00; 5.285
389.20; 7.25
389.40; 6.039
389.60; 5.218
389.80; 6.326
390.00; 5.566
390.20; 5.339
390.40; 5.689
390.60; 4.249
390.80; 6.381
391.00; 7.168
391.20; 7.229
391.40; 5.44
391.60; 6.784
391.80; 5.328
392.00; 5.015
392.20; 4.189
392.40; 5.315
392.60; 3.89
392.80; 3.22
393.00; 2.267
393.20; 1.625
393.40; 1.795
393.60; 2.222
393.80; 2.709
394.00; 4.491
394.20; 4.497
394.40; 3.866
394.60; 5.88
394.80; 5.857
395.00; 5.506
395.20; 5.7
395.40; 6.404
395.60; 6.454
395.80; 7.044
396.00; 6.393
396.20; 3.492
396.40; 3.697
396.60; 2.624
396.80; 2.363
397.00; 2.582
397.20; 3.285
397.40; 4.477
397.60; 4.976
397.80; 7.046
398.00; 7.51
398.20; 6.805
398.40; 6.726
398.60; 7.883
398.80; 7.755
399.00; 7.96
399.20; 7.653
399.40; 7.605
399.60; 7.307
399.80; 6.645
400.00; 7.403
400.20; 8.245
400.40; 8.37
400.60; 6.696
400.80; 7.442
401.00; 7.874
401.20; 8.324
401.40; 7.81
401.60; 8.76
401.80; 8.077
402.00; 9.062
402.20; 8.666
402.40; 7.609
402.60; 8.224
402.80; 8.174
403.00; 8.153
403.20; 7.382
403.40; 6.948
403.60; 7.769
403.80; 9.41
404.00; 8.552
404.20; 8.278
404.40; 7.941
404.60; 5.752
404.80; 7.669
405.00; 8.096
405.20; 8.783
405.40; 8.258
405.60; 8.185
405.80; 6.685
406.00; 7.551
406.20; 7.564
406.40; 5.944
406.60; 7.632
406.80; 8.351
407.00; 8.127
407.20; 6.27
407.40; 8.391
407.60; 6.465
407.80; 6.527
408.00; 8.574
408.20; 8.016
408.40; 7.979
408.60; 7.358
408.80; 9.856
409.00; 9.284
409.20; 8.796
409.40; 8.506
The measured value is 1.59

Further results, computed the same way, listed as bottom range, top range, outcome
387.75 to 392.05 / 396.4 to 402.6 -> 1.26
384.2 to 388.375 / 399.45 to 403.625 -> 1.50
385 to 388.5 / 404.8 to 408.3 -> 1.52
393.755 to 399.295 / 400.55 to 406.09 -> 1.51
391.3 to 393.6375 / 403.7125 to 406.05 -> 2.13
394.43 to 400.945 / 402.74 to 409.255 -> 1.33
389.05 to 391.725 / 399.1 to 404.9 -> 1.38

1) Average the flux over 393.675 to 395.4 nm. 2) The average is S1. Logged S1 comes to 4.87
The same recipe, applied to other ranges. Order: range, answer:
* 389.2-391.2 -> 5.92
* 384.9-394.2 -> 5.07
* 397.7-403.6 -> 7.73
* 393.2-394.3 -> 3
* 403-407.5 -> 7.72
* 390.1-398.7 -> 4.92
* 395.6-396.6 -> 5.03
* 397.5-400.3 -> 7.25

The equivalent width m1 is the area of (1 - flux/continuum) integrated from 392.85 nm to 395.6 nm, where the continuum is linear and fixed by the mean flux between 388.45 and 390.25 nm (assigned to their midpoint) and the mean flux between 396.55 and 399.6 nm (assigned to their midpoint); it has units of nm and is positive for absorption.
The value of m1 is 0.765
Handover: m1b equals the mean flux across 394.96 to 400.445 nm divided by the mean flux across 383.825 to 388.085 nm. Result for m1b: 1.1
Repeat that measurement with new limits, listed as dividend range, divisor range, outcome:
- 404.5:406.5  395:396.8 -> 1.47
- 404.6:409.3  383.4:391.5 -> 1.43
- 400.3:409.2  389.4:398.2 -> 1.63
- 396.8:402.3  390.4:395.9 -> 1.46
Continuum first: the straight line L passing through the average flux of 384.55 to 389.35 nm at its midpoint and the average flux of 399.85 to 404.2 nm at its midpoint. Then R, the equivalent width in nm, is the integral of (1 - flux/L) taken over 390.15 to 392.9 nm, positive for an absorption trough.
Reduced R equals 0.41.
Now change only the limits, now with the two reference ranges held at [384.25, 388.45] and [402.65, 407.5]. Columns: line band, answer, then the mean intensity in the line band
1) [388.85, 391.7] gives 0.08 nm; 5.96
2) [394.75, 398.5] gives 0.89 nm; 5.2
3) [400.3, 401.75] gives -0.12 nm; 7.9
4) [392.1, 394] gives 0.98 nm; 3.1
